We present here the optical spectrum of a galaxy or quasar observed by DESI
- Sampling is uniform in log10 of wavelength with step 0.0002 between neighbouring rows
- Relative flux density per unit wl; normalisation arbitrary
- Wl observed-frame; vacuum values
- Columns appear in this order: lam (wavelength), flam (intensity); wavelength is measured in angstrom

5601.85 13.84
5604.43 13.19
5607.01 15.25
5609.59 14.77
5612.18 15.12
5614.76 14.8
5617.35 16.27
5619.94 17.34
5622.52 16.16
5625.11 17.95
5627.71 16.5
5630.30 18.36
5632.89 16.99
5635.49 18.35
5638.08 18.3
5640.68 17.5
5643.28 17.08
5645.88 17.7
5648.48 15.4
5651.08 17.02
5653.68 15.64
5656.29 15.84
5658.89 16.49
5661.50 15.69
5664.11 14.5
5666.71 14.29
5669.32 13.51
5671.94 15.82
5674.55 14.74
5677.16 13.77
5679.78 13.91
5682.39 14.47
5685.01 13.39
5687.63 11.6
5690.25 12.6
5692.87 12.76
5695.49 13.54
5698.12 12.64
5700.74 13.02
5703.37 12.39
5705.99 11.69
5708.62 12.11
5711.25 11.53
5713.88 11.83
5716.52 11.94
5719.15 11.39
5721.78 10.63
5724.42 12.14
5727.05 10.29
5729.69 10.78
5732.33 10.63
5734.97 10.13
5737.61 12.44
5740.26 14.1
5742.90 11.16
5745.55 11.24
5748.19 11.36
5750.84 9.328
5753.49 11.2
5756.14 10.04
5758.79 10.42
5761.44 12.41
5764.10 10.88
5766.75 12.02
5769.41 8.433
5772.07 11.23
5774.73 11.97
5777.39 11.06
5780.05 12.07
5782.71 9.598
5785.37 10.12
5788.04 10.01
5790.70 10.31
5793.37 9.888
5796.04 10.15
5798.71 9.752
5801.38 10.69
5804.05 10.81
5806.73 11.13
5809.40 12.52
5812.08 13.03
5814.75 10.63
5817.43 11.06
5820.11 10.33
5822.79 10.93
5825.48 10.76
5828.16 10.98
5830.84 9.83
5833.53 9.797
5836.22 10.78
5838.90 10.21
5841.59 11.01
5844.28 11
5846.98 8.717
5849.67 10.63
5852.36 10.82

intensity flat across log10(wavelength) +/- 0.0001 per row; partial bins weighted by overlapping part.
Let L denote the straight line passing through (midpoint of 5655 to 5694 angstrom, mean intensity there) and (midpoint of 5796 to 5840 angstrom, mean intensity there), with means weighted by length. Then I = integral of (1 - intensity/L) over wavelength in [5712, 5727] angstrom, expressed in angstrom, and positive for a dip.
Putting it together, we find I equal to 1.9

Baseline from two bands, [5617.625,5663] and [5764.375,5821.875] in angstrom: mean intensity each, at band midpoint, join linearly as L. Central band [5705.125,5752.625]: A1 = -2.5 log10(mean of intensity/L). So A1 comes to 0.18 mag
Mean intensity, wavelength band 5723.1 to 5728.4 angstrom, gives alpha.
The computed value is 11.2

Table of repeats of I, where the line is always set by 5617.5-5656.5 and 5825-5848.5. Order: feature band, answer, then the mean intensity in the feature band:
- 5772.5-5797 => 3.0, 10.6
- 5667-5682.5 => 1.4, 14.4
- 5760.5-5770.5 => 1.4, 10.9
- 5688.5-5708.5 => 3.2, 12.6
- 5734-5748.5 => 1.9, 11.8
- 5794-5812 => 0.8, 11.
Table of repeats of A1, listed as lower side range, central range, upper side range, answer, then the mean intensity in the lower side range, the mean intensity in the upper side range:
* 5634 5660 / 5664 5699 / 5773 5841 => 0.144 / 16.9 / 10.7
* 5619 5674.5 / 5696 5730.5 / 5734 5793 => 0.135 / 16.4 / 11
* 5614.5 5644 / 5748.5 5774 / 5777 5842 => 0.161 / 17.2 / 10.7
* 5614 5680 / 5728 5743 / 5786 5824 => 0.142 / 16.2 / 10.8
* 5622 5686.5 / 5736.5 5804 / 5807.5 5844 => 0.156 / 16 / 10.9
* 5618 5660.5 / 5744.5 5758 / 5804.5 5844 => 0.247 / 17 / 10.9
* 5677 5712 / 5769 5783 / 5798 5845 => 0.057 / 12.8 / 10.9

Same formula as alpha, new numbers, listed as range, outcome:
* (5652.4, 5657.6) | 15.7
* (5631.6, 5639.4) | 17.9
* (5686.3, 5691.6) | 12.1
